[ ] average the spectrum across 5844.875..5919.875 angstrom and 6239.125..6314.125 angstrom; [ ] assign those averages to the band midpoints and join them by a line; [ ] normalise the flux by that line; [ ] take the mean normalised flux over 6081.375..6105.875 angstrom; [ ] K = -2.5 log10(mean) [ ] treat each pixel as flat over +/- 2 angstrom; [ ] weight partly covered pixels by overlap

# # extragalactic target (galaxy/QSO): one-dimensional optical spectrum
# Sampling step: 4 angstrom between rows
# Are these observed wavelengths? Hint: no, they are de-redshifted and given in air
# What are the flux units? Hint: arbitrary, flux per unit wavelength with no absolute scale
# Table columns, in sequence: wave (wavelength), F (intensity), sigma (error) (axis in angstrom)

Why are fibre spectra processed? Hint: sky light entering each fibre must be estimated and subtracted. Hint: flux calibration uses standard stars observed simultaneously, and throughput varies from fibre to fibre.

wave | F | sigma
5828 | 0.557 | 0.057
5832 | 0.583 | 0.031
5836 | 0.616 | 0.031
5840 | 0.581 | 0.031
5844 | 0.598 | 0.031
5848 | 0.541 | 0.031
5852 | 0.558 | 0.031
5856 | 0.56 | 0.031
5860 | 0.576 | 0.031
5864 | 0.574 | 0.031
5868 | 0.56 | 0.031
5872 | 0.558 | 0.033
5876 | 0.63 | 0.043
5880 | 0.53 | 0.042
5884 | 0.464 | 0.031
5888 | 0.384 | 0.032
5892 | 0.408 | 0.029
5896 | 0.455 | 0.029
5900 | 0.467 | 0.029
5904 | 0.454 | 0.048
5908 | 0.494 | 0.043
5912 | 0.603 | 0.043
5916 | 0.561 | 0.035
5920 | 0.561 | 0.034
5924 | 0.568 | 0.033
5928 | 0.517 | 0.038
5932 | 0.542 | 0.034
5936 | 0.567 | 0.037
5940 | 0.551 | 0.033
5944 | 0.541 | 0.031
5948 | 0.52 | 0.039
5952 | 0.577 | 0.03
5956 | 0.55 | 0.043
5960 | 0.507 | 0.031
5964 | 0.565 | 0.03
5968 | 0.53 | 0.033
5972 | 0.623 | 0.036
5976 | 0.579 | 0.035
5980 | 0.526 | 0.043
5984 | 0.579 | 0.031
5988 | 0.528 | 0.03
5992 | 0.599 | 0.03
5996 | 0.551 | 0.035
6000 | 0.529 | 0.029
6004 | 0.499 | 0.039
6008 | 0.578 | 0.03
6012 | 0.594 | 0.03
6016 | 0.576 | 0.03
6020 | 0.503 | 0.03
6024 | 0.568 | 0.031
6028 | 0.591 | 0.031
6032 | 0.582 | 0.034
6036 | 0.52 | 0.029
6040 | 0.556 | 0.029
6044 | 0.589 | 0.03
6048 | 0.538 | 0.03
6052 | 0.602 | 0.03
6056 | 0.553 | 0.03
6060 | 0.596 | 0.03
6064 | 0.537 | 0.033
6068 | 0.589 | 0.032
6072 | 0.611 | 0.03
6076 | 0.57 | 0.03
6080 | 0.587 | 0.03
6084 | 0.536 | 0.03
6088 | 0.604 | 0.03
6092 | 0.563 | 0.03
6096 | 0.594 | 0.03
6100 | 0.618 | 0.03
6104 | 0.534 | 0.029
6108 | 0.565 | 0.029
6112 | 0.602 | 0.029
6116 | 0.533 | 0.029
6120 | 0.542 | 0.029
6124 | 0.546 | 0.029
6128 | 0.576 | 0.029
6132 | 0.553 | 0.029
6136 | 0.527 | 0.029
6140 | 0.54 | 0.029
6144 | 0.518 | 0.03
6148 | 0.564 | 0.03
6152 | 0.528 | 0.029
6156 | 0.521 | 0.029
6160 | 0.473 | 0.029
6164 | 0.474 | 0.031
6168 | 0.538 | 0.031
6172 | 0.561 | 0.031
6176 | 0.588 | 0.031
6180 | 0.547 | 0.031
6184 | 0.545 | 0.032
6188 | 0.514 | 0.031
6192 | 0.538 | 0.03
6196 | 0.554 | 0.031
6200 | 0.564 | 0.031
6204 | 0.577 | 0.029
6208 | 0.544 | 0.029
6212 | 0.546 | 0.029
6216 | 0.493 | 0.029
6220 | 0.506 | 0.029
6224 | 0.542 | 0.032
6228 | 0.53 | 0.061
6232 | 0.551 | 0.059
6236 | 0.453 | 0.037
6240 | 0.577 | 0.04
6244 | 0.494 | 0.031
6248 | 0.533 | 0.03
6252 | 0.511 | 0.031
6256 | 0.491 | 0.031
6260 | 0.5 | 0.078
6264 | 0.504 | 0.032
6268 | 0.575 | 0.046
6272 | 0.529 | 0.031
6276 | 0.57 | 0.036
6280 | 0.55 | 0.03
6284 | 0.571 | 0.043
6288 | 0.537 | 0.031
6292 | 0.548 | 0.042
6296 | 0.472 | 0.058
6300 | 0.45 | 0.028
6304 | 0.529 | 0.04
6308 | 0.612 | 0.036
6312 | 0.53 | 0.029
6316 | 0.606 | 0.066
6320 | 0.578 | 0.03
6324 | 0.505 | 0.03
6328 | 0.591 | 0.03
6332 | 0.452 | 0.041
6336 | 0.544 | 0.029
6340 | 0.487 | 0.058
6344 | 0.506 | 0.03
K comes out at -0.10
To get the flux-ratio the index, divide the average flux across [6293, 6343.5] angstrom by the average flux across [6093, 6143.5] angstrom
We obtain 0.95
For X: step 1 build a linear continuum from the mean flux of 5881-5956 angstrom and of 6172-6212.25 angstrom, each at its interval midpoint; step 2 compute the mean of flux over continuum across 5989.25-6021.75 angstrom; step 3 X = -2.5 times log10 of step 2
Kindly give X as -0.05 mag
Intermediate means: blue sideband 0.514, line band 0.553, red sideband 0.552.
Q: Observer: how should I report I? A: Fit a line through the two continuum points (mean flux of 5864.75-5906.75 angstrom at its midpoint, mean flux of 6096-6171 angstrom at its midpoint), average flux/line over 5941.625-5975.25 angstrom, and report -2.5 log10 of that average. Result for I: -0.09 mag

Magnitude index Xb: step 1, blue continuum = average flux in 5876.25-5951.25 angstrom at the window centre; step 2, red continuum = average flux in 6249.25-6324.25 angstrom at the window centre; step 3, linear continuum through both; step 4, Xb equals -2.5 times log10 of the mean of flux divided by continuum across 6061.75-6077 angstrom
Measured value -0.11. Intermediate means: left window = 0.514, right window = 0.536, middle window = 0.578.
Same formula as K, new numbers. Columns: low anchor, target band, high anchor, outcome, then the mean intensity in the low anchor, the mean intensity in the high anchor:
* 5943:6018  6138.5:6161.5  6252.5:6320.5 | 0.04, 0.556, 0.537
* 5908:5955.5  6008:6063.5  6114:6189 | -0.04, 0.553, 0.537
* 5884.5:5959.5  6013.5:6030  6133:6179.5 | -0.08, 0.516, 0.531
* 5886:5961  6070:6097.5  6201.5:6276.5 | -0.11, 0.517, 0.527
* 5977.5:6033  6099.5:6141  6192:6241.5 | -0.02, 0.557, 0.536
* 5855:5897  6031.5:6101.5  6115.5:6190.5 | -0.09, 0.519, 0.536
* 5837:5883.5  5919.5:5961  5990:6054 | 0.04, 0.567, 0.561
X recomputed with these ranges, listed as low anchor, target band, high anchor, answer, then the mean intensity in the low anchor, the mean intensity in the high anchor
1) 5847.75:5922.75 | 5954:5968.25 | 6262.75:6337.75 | -0.03 mag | 0.523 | 0.54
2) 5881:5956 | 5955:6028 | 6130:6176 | -0.07 mag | 0.514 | 0.53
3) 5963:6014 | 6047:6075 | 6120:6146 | -0.05 mag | 0.56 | 0.543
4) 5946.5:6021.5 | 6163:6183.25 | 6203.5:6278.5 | -0.02 mag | 0.554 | 0.527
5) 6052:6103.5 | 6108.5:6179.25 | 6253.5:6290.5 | 0.05 mag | 0.579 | 0.536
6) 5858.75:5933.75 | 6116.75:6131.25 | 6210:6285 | -0.06 mag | 0.521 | 0.527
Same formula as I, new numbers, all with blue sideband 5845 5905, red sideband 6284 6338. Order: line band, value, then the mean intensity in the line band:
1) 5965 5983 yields -0.09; 0.565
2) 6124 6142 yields -0.04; 0.549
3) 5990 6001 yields -0.08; 0.562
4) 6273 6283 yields -0.05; 0.558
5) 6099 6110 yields -0.08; 0.568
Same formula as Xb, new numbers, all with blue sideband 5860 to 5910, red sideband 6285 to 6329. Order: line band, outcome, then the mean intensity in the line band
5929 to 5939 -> -0.09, 0.55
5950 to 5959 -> -0.10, 0.557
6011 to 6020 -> -0.11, 0.566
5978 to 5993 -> -0.09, 0.555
